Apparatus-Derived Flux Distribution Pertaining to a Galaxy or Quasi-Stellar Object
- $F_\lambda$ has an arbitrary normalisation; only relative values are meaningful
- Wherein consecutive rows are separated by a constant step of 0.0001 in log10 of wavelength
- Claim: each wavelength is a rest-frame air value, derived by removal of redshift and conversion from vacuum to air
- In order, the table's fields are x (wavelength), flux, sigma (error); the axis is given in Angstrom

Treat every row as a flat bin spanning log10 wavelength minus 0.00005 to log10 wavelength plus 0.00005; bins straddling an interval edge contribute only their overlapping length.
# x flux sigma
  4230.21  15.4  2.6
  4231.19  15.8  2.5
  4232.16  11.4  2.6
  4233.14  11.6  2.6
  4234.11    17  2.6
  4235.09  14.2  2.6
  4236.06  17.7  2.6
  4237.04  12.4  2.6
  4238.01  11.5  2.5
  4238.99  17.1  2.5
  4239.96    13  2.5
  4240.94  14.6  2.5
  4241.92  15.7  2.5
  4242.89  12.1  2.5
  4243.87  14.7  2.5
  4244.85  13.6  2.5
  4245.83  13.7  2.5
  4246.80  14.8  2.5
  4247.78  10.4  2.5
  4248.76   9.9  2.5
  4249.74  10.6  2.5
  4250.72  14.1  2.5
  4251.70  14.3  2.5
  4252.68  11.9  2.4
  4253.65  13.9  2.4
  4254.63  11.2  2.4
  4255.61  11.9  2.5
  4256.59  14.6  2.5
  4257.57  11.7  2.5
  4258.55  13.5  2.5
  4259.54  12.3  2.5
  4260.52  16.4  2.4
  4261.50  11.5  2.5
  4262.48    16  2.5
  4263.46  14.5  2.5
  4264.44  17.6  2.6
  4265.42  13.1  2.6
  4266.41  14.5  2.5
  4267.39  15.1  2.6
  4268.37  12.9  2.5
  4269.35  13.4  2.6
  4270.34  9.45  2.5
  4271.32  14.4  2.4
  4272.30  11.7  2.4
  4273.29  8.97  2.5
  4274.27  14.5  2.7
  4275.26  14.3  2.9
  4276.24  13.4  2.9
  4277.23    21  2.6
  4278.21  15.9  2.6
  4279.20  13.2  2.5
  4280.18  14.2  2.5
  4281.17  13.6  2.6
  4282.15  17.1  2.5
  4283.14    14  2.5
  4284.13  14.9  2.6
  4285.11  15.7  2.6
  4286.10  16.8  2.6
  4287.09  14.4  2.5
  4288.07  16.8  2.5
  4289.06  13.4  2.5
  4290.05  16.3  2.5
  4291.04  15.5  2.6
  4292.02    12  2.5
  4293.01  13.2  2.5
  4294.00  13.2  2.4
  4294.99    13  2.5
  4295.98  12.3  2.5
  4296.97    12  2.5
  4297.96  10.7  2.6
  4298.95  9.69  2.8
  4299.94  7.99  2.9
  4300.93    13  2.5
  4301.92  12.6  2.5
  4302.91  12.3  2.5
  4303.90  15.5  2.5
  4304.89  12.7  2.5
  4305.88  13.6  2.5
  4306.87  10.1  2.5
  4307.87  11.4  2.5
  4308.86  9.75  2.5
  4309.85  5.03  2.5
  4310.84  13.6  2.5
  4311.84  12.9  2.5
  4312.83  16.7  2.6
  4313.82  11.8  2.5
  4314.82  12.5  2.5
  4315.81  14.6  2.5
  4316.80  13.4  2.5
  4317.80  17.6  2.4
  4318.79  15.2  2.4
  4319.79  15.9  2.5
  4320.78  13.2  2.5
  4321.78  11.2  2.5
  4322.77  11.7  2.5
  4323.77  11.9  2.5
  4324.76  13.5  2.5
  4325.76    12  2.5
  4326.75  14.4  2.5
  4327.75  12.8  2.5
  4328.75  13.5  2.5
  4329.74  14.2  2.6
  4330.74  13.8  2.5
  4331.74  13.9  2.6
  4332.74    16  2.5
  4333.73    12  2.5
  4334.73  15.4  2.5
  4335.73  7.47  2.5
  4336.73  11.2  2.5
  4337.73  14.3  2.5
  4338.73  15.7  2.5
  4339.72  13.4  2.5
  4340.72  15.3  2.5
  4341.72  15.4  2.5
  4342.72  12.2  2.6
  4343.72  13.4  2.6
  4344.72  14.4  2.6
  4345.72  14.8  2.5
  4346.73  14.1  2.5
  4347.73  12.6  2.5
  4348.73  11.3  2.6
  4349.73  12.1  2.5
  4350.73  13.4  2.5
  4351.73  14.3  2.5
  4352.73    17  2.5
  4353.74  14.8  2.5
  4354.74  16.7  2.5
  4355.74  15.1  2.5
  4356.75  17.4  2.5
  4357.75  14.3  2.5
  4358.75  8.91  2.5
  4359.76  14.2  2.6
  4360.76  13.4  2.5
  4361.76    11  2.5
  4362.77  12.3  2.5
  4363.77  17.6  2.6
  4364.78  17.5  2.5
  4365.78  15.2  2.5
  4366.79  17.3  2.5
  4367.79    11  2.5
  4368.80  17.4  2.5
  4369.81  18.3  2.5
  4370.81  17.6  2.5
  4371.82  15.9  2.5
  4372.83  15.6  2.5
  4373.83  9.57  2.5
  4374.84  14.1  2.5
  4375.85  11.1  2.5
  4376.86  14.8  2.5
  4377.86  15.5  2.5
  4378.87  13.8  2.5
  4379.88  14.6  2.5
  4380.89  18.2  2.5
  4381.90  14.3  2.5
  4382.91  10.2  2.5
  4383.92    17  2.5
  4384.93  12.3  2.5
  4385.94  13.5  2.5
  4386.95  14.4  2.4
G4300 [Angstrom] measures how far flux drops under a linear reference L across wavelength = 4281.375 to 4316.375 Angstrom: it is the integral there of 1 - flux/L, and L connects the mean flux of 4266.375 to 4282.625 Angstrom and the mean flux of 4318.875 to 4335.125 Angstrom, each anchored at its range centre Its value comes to 1.8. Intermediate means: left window 14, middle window 13.1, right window 13.5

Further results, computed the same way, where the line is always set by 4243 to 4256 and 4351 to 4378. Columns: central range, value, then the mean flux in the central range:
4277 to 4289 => -2.0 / 15.4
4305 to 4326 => 1.7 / 12.7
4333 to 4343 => 0.6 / 13.3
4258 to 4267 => -1.0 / 14.4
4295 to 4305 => 1.2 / 11.9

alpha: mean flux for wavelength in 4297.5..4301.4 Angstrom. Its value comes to 10.3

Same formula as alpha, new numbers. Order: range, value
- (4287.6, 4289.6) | 15.1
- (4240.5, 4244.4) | 14.3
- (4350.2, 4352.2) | 13.8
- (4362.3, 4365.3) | 15.9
